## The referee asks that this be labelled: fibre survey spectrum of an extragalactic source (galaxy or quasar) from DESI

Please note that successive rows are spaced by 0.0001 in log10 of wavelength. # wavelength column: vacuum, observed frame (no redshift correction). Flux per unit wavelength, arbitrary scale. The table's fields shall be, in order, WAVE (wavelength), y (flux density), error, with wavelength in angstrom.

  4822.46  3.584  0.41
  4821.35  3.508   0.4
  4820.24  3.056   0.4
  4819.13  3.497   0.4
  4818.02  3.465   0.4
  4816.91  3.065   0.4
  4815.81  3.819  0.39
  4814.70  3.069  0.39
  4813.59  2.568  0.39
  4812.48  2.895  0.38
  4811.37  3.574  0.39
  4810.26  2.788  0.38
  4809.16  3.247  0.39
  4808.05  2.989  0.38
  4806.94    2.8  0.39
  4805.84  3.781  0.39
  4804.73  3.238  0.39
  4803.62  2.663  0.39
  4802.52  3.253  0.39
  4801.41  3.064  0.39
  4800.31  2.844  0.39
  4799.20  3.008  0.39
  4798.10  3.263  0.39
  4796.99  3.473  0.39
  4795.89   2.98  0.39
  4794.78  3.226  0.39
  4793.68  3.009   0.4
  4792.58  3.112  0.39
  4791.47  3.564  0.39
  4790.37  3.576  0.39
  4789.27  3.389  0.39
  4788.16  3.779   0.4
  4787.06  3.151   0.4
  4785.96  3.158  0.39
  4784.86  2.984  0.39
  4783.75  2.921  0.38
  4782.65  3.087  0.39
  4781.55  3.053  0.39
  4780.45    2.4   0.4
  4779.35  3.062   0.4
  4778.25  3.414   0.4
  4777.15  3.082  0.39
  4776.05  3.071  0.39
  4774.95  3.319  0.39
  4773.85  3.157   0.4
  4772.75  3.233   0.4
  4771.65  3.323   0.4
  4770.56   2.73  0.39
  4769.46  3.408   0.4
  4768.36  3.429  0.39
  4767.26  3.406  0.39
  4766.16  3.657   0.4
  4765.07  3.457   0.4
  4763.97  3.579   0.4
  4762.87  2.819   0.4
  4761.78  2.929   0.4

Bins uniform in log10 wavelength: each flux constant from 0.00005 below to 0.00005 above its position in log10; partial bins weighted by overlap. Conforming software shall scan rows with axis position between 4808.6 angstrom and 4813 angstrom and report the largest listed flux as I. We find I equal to 3.574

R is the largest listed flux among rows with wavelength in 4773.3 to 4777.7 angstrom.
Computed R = 3.319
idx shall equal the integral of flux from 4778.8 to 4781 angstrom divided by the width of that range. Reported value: 2.73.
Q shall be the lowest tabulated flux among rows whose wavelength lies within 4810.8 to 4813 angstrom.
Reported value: 2.895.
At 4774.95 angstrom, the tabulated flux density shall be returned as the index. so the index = 3.319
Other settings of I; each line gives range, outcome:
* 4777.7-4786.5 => 3.414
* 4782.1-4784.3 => 3.087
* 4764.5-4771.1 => 3.657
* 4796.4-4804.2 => 3.473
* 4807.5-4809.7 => 3.247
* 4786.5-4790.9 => 3.779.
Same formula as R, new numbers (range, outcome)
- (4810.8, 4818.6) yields 3.819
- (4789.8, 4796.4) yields 3.576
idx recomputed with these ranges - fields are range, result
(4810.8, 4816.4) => 3.18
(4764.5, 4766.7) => 3.56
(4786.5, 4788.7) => 3.47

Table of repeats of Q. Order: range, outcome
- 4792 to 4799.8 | 2.98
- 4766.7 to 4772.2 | 2.73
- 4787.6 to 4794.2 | 3.009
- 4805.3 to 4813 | 2.788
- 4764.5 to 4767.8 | 3.406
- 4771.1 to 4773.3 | 3.233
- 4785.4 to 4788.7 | 3.151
